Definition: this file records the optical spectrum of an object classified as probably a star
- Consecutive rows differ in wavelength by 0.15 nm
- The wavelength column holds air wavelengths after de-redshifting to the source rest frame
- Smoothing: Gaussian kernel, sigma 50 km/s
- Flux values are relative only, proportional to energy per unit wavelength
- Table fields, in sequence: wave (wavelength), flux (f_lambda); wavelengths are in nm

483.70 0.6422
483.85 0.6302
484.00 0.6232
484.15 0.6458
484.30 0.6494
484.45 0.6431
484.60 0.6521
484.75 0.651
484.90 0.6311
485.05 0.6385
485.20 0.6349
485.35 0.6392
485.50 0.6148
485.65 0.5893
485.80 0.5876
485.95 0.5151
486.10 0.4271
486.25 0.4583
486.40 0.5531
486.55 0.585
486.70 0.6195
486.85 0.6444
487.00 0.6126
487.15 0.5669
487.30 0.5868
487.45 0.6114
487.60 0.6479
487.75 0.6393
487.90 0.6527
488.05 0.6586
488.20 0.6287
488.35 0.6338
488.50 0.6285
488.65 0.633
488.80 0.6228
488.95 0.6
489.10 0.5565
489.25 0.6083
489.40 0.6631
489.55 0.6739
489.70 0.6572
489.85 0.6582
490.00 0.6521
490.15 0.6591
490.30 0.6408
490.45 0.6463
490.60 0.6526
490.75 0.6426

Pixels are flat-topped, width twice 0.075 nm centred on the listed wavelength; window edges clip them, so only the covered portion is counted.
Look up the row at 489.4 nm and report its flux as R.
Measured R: 0.6631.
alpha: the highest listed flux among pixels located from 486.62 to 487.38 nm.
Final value 0.6444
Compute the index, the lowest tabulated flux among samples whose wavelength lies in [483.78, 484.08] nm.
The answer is 0.6232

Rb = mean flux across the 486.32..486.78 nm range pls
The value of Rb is 0.585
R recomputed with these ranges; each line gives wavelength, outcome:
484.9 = 0.6311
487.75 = 0.6393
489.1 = 0.5565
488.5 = 0.6285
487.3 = 0.5868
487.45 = 0.6114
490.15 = 0.6591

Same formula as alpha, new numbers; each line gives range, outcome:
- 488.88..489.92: 0.6739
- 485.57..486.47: 0.5893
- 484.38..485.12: 0.6521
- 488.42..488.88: 0.633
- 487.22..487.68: 0.6479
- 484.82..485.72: 0.6392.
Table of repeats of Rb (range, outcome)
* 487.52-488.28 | 0.645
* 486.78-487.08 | 0.627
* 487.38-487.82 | 0.633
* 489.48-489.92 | 0.663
